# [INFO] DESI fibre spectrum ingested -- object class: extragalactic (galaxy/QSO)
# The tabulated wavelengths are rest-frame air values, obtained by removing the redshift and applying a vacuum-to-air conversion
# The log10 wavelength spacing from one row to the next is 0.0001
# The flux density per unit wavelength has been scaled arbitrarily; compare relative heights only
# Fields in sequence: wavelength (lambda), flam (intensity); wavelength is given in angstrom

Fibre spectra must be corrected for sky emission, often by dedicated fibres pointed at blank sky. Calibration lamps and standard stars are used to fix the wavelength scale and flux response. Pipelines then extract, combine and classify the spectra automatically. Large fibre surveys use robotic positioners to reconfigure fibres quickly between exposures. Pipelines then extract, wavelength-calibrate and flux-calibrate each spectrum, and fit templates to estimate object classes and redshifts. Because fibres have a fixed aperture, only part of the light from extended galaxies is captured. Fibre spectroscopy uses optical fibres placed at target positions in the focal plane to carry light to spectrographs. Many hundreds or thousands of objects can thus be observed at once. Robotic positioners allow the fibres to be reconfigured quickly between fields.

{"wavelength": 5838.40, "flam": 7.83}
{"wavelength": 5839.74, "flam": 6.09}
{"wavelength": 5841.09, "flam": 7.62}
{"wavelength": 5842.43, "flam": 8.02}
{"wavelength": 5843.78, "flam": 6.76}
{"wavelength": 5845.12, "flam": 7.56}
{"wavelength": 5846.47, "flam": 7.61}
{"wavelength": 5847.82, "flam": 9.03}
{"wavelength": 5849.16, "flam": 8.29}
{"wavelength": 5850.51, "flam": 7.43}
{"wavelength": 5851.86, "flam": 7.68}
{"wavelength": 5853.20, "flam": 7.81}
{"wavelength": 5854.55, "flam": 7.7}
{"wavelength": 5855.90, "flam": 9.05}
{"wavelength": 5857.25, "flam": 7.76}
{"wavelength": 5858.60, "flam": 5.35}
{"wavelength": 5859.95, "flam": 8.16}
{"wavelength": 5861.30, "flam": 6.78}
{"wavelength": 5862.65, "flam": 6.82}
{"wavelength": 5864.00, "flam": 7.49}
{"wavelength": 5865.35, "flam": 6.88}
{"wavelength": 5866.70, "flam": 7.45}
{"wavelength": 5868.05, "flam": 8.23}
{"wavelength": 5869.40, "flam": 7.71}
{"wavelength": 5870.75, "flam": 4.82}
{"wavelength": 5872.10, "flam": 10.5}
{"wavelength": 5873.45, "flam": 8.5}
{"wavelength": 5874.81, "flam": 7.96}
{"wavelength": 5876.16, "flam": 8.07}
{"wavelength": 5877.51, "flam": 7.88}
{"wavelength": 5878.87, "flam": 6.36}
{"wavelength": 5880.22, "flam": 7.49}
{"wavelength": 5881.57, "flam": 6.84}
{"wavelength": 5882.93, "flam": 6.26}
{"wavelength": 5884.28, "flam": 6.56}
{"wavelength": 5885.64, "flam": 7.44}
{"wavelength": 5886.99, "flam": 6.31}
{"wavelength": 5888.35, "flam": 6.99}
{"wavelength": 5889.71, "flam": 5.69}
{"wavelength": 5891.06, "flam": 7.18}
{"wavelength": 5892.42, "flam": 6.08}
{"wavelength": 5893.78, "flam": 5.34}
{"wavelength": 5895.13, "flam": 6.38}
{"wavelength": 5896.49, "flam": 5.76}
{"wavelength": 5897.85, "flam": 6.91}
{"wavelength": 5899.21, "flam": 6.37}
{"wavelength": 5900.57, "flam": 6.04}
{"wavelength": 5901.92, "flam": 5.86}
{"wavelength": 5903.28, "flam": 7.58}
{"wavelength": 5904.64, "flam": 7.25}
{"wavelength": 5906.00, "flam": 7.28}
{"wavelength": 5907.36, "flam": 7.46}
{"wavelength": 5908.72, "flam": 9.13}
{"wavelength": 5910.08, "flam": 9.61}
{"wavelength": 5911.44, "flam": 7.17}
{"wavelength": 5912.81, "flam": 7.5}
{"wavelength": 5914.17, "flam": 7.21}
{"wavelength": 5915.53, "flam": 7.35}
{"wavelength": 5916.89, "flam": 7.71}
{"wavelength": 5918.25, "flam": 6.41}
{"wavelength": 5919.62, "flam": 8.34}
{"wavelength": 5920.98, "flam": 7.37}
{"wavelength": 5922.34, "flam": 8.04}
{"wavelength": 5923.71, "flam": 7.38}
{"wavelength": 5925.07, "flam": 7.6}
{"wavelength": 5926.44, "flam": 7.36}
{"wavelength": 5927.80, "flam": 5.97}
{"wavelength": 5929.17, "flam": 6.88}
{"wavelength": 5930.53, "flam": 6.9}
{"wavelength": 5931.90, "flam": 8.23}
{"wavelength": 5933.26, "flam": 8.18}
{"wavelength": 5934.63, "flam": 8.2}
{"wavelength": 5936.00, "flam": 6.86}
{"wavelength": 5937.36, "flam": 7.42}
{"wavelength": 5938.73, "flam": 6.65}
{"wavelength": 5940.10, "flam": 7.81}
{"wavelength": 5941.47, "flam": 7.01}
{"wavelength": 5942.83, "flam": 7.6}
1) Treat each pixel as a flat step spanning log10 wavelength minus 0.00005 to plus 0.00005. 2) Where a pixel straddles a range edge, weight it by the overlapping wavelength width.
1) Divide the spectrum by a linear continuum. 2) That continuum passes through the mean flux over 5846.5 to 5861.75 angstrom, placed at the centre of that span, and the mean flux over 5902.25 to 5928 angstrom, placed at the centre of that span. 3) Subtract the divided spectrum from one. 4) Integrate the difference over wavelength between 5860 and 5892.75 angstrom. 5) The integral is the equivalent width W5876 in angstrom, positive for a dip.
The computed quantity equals 2.00 angstrom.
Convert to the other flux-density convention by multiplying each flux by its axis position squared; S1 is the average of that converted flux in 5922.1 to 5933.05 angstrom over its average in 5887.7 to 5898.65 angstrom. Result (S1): 1.17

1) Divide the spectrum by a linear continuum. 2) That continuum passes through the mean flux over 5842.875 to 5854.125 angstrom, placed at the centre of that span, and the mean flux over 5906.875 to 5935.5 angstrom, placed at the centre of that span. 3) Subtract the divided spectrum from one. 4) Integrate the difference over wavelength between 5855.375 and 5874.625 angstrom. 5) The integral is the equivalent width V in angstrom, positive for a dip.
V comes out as 0.5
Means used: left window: 7.77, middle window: 7.53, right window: 7.61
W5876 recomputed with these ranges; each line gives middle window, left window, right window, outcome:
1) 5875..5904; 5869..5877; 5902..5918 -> 4.3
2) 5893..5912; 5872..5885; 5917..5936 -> 1.2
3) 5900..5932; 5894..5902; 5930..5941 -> -2.7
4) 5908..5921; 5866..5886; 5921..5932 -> -0.9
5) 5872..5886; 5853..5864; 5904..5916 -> 0.1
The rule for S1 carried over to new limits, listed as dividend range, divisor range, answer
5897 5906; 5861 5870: 0.92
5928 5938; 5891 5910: 1.10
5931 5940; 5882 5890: 1.17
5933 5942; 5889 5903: 1.21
